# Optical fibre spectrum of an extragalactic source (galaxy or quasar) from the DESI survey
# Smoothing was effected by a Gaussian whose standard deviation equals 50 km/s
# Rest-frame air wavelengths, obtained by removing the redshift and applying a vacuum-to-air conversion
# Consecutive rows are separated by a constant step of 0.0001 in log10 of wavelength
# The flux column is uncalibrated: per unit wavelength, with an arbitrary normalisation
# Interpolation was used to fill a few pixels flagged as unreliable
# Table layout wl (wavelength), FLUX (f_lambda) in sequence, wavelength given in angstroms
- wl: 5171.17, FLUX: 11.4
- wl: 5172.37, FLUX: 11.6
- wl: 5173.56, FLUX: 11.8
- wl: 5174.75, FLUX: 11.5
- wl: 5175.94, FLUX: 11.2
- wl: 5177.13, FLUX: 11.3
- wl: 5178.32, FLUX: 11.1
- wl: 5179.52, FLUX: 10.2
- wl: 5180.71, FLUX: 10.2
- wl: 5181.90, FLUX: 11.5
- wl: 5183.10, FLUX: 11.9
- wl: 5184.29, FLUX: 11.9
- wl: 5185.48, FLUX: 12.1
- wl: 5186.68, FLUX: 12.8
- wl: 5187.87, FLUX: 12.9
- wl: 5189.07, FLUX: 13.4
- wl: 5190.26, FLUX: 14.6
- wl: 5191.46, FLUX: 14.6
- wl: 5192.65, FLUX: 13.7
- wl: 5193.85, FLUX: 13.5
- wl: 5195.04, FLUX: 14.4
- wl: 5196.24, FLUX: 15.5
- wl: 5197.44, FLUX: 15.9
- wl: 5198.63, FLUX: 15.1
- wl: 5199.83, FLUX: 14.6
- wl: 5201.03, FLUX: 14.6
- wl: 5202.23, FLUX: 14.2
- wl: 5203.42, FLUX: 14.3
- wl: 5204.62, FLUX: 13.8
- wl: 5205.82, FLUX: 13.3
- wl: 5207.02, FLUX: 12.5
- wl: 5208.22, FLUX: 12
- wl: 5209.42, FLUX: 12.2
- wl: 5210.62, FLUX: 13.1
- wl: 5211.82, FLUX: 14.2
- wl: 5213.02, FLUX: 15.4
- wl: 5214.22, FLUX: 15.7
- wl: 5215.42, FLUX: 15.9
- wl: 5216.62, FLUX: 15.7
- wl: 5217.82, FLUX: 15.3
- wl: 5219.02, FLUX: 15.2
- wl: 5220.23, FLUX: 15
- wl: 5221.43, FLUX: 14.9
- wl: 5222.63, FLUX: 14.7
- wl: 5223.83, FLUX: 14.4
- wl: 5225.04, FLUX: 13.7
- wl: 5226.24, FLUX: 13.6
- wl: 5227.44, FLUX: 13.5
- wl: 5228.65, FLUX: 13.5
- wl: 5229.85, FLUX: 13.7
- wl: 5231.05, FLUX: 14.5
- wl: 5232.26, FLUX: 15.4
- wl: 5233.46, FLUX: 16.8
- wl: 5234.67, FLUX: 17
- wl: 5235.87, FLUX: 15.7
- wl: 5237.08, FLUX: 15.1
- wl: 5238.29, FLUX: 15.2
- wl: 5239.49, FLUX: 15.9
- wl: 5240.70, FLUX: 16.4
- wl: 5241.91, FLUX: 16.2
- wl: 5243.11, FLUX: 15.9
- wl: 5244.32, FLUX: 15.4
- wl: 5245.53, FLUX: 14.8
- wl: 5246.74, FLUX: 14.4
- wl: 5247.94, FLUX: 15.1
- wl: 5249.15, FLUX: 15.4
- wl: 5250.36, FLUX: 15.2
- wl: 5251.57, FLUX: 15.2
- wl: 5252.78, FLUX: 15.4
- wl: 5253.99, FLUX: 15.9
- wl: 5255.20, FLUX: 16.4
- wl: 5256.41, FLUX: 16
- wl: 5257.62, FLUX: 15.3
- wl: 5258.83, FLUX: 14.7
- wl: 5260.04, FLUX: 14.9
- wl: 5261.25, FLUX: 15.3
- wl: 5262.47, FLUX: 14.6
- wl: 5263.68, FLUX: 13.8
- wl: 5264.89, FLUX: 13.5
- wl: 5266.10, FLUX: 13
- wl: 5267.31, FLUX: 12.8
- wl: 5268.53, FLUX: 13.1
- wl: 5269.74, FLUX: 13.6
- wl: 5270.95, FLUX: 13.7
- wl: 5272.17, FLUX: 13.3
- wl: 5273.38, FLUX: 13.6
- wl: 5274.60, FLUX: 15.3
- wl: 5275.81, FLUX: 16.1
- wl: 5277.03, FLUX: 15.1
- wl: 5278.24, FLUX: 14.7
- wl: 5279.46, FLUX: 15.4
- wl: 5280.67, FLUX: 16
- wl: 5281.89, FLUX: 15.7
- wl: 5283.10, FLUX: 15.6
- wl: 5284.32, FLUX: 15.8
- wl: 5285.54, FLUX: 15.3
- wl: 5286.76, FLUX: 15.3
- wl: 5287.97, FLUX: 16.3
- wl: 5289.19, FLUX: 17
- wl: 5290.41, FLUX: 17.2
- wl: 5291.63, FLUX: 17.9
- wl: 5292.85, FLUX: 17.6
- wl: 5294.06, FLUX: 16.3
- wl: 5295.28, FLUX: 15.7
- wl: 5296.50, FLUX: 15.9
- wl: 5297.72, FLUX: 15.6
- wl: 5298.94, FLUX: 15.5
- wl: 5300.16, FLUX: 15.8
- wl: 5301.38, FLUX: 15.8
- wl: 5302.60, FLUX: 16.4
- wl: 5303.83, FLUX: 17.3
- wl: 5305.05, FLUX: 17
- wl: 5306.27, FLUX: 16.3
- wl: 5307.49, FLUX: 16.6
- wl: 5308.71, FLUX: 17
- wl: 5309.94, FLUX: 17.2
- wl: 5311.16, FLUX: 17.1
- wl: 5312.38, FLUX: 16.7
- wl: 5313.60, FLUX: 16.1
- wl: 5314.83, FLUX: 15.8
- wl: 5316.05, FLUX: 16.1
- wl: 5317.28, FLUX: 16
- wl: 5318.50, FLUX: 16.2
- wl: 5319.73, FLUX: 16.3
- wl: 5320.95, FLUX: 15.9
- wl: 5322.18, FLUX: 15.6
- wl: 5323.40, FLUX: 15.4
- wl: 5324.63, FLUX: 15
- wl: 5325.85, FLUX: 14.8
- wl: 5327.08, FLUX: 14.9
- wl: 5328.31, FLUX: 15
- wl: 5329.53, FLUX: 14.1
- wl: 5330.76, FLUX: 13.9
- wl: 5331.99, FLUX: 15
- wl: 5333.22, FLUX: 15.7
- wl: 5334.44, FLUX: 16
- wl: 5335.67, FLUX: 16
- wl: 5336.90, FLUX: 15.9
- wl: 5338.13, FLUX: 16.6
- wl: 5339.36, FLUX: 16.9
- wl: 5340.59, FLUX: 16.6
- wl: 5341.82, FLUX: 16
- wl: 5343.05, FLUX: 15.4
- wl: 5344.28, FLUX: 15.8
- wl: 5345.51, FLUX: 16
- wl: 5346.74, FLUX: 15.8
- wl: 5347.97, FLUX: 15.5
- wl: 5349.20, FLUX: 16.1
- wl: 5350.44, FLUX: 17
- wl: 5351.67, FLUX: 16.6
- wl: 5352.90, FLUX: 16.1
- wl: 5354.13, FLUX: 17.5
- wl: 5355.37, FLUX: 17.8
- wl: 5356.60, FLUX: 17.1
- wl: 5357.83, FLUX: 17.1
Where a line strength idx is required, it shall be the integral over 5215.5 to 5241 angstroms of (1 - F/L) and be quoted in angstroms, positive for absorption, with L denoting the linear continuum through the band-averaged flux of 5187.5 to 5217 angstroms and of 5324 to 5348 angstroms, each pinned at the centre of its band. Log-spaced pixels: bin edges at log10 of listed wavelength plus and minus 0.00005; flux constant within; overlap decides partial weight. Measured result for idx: -1.0 angstroms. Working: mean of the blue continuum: 14.2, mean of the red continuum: 15.5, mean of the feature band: 15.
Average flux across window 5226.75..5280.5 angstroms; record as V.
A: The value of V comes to 14.9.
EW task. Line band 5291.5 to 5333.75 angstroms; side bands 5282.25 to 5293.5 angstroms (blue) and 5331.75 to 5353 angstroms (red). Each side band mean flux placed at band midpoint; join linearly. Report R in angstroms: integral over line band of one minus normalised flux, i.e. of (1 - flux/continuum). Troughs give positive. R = 0.81 angstroms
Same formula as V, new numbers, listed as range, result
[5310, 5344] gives 15.8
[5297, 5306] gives 16.2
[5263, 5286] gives 14.5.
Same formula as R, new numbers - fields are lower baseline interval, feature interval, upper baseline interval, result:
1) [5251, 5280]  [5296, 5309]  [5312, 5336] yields -0.9 angstroms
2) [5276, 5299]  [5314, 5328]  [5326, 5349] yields 0.1 angstroms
